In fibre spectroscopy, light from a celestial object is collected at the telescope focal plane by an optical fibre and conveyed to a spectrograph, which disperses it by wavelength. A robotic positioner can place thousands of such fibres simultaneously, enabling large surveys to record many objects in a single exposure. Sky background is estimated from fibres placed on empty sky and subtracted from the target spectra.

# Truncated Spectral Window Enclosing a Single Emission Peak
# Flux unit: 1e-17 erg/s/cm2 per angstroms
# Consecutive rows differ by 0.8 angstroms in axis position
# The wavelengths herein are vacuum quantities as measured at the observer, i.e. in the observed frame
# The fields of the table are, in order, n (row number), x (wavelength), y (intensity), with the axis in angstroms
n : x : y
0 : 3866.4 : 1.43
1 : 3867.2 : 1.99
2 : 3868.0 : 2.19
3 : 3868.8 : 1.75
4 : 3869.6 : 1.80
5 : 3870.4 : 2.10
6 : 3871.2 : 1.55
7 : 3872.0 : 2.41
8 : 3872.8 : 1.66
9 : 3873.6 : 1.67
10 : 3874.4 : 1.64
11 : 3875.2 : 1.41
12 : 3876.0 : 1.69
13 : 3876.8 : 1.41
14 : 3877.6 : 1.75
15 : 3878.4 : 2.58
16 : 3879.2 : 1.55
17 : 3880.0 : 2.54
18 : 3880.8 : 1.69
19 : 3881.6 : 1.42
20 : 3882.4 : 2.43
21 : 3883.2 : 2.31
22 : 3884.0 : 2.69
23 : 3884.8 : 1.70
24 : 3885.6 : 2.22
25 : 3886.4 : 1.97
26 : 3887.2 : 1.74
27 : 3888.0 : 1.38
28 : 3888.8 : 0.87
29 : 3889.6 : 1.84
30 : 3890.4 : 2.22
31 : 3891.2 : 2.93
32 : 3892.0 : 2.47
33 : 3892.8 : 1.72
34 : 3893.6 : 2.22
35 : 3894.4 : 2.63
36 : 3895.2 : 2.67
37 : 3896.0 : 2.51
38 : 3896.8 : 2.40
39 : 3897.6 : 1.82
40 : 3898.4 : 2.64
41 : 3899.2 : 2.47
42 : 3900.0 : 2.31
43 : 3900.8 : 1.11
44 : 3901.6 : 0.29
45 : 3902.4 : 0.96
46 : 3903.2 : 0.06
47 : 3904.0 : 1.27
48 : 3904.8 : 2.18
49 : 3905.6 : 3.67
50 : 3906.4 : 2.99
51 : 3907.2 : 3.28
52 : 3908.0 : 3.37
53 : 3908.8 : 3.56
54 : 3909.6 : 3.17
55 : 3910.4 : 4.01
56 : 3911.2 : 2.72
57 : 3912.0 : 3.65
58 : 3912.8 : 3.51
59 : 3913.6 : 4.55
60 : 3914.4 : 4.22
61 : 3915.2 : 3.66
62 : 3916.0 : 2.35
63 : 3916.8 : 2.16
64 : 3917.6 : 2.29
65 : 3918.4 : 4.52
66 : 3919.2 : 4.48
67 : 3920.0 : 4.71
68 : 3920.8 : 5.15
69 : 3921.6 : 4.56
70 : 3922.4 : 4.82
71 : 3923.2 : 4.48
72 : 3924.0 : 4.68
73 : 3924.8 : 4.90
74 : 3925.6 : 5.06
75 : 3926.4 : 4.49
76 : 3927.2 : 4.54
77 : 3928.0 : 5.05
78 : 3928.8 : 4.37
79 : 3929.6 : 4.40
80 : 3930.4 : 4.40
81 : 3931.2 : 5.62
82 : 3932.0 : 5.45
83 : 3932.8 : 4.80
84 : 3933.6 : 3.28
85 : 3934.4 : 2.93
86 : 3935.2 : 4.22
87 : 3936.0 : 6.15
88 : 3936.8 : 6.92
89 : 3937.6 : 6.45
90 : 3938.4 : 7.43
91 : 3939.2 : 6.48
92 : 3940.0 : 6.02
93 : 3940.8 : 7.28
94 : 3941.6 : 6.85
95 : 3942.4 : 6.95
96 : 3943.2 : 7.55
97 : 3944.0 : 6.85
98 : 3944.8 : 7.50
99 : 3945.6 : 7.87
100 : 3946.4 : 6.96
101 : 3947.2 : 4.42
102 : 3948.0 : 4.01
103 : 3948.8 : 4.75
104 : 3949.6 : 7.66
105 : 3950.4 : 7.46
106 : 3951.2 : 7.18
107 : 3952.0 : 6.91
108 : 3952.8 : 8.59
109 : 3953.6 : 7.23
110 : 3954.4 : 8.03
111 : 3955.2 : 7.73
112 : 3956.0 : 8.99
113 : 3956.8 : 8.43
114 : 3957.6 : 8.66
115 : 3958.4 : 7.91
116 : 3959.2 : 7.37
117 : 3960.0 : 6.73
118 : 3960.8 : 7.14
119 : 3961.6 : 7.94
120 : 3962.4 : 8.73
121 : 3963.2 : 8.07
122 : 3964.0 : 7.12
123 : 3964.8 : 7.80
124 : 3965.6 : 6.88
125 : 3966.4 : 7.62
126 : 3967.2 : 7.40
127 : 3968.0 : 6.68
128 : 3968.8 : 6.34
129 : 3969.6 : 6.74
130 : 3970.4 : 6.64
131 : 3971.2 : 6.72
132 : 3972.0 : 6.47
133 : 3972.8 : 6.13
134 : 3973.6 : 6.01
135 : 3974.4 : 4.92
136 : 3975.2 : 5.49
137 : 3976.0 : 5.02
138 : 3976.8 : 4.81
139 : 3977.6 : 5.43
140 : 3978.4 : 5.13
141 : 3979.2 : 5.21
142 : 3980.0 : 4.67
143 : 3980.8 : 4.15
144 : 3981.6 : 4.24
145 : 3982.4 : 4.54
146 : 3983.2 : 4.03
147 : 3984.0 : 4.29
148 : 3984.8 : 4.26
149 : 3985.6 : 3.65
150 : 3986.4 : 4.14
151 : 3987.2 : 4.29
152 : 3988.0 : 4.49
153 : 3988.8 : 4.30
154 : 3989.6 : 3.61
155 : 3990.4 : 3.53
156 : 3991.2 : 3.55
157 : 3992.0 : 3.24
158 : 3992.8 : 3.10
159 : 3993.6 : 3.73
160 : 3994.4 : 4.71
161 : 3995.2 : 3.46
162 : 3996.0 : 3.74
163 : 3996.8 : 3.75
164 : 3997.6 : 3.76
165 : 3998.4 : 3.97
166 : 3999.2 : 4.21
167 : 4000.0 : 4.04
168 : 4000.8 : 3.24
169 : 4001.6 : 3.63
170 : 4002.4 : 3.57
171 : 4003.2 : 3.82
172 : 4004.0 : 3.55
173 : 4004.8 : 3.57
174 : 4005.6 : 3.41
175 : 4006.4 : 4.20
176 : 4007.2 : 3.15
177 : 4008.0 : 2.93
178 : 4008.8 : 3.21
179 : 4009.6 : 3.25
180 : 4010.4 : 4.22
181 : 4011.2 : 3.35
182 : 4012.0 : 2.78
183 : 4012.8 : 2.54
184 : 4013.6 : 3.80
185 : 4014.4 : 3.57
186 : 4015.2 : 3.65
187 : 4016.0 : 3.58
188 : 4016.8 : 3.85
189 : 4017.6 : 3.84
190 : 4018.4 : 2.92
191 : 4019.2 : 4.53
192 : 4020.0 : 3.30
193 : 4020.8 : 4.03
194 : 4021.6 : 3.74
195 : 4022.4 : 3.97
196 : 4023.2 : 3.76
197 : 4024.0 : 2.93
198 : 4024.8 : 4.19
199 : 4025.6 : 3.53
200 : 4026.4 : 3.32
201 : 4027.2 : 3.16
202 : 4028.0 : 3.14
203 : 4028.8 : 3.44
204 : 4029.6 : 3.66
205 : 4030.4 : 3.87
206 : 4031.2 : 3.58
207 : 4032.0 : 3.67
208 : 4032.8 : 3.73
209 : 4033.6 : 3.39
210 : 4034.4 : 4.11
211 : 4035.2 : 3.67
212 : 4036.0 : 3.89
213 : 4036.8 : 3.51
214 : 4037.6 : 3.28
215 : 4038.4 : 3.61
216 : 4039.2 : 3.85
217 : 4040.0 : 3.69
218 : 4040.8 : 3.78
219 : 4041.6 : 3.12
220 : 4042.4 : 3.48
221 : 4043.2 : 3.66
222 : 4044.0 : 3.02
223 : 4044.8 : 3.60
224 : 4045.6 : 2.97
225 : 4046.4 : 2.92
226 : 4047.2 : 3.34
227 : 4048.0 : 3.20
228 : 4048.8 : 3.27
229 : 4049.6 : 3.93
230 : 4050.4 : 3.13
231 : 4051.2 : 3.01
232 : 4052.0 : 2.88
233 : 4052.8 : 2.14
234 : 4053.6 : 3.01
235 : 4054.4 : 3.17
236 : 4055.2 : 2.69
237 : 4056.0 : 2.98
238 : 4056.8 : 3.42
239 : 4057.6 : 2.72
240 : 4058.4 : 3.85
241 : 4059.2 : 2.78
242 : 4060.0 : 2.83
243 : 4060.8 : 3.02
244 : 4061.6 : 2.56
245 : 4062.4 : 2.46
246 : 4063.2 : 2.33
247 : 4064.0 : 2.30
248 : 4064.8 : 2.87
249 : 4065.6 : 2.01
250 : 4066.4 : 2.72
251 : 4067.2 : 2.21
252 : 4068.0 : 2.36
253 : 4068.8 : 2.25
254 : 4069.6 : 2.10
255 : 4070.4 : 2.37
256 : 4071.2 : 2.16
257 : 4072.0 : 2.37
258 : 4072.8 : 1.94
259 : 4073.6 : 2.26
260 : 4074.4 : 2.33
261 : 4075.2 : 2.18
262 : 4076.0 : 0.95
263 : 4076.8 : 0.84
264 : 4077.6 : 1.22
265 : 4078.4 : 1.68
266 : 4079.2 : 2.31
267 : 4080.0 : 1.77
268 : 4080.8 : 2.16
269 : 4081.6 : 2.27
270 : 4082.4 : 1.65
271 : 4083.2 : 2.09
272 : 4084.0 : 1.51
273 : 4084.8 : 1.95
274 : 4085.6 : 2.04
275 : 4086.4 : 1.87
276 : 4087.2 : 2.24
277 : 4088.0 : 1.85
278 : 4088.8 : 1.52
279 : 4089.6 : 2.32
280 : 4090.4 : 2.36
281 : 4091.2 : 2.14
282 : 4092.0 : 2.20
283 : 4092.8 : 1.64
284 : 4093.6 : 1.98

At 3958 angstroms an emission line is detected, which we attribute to Lyman alpha 1216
